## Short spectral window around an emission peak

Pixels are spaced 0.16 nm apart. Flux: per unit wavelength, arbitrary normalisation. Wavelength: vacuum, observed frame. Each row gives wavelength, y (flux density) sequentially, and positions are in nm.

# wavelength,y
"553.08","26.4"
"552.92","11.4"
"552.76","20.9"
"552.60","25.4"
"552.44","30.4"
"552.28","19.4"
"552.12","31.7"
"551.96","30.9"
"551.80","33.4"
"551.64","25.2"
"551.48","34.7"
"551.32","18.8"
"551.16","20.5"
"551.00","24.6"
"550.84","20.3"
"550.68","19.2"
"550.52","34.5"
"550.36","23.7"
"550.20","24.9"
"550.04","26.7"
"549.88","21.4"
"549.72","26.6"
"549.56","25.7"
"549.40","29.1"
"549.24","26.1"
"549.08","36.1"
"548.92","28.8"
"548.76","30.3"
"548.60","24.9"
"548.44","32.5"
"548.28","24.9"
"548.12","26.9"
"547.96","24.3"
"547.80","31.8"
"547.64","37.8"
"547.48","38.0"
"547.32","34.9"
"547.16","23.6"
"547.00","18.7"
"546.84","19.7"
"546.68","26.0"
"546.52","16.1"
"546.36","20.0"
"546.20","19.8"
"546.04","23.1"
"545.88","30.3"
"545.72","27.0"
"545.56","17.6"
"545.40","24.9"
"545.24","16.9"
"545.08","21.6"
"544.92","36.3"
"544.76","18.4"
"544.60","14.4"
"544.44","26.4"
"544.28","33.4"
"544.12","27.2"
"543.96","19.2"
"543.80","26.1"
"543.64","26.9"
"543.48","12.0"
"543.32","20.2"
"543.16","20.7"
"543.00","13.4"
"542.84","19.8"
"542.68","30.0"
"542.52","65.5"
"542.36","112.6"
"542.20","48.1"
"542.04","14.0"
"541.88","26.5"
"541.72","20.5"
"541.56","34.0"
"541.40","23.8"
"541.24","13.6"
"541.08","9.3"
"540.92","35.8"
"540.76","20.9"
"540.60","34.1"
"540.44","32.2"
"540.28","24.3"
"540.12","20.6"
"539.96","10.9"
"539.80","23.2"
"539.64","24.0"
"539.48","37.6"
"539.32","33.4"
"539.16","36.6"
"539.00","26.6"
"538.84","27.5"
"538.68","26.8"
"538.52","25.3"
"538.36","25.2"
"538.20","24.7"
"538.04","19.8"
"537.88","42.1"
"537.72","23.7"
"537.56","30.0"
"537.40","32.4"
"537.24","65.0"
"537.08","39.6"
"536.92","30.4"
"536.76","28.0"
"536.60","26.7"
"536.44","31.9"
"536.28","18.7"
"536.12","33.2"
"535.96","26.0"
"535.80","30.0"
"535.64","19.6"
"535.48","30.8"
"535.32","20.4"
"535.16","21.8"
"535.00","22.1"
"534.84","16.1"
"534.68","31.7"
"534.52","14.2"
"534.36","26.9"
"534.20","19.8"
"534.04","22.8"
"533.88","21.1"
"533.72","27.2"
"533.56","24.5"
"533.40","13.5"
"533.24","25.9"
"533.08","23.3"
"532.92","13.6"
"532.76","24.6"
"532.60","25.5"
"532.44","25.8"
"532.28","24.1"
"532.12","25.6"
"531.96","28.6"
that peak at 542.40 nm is [O III] 5007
